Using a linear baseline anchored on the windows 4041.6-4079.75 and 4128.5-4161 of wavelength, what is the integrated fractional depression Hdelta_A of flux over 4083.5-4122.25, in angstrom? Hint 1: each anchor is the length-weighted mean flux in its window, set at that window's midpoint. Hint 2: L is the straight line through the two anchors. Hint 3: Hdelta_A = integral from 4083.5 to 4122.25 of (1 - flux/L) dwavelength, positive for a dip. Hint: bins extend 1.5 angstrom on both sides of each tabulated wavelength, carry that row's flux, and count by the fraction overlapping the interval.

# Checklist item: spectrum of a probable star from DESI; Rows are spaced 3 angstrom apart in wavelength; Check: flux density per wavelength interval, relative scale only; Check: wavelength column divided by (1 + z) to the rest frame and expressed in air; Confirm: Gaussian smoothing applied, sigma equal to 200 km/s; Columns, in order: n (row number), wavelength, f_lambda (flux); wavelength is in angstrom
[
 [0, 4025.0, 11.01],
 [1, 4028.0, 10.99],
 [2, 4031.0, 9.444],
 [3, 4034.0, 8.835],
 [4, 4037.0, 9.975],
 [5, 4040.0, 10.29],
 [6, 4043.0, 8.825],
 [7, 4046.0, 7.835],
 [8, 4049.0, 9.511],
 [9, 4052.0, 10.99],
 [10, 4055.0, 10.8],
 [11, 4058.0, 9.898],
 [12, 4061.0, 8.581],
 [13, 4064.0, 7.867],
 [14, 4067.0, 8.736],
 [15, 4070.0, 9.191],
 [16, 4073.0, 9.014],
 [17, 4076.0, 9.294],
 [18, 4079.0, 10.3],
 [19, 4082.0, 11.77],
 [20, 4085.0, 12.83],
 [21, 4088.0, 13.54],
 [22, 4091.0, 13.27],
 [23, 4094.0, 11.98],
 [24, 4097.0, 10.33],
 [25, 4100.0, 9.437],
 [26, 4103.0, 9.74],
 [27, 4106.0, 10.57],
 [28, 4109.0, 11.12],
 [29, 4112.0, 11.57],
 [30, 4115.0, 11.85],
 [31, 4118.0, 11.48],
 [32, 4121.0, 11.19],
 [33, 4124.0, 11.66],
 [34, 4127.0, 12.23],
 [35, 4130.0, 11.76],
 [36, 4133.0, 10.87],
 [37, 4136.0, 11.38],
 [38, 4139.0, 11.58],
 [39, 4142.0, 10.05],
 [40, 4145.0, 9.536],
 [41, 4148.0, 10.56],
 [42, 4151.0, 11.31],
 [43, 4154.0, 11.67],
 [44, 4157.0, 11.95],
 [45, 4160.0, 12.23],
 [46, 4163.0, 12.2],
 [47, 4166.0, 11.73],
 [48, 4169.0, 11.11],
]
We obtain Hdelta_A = -4.76 angstrom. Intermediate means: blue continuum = 9.28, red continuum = 11.2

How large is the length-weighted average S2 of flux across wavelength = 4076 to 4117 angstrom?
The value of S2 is 11.3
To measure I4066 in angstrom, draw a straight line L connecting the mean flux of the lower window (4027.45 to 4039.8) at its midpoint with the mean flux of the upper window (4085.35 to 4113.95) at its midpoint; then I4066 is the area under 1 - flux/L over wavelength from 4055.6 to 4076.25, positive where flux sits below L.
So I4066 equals 3.0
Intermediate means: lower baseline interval 9.77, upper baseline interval 11.4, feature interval 9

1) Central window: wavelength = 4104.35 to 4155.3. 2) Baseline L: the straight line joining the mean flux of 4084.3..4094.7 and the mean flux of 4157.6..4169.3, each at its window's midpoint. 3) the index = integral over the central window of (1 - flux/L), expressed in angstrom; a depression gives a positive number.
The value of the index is 4.9 angstrom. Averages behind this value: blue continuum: 13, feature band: 11.2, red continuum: 11.9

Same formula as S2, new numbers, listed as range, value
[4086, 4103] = 11.6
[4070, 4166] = 11.2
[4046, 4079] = 9.36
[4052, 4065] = 9.54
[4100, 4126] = 11.1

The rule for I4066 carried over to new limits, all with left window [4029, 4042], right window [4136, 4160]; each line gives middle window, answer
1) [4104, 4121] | -1.03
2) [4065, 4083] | 0.95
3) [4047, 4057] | -0.42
